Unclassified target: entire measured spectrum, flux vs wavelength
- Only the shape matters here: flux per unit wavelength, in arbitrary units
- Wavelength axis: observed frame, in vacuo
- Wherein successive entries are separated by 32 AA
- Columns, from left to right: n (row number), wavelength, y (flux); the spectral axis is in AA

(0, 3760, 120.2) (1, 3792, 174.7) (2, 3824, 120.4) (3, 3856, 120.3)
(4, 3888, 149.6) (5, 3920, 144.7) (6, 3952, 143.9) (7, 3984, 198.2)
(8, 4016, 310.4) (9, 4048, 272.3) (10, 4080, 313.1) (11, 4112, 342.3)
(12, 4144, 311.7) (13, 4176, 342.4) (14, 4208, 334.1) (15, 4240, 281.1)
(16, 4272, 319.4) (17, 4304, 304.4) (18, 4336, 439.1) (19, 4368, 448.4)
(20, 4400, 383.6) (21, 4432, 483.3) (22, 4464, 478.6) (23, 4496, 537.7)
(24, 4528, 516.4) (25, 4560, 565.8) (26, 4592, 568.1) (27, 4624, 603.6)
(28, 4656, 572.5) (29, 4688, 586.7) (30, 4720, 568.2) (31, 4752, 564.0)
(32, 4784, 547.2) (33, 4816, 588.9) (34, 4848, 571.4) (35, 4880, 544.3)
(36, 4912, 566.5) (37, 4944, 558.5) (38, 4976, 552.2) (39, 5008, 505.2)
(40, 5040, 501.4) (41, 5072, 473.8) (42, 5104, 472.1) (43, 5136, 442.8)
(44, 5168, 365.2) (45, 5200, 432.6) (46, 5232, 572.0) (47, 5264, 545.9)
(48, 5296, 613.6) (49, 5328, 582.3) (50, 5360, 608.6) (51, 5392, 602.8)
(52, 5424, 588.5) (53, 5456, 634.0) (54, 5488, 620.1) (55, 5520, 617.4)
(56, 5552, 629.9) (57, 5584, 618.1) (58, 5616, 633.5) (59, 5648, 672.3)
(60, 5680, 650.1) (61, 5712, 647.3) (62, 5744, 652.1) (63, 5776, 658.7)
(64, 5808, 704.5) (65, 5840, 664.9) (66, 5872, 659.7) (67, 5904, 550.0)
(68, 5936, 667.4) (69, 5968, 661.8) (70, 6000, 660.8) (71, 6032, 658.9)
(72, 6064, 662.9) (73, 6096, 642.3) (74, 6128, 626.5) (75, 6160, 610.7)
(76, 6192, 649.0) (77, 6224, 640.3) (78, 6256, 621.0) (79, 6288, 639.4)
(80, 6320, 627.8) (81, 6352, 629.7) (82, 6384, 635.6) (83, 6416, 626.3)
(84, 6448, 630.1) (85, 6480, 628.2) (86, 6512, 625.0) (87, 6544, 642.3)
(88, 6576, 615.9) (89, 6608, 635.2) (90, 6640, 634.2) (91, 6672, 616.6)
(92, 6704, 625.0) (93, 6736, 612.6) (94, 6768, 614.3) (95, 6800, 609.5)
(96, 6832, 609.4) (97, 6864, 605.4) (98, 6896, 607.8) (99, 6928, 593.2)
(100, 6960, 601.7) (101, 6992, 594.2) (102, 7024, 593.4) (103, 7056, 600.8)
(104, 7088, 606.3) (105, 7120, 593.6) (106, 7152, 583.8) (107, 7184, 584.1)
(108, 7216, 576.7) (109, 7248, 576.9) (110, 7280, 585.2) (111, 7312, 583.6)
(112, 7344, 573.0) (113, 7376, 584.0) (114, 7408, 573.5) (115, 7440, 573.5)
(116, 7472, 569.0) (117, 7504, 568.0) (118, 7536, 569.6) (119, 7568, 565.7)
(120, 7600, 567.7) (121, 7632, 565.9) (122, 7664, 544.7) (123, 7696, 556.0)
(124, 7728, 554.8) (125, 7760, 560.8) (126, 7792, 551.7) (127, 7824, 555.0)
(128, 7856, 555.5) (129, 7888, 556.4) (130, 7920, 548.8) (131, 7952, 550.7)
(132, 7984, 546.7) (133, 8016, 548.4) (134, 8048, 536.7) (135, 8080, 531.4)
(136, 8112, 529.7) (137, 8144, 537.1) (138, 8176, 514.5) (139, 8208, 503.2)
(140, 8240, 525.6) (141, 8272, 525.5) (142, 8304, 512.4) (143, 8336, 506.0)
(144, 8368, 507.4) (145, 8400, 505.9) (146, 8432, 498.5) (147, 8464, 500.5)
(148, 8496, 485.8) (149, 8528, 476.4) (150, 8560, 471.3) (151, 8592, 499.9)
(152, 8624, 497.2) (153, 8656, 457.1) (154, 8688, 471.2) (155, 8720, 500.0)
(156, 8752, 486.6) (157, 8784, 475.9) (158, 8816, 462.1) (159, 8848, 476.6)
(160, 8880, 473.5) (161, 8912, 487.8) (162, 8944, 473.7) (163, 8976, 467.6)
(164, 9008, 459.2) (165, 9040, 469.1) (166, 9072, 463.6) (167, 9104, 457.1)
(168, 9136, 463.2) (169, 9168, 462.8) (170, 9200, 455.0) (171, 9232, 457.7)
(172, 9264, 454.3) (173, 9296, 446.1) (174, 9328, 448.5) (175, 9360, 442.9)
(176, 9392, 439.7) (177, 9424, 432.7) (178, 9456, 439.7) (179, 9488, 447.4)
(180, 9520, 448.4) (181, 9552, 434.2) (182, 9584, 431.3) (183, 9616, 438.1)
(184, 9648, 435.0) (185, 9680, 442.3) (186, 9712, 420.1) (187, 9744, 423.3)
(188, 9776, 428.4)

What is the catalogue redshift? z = 0.000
